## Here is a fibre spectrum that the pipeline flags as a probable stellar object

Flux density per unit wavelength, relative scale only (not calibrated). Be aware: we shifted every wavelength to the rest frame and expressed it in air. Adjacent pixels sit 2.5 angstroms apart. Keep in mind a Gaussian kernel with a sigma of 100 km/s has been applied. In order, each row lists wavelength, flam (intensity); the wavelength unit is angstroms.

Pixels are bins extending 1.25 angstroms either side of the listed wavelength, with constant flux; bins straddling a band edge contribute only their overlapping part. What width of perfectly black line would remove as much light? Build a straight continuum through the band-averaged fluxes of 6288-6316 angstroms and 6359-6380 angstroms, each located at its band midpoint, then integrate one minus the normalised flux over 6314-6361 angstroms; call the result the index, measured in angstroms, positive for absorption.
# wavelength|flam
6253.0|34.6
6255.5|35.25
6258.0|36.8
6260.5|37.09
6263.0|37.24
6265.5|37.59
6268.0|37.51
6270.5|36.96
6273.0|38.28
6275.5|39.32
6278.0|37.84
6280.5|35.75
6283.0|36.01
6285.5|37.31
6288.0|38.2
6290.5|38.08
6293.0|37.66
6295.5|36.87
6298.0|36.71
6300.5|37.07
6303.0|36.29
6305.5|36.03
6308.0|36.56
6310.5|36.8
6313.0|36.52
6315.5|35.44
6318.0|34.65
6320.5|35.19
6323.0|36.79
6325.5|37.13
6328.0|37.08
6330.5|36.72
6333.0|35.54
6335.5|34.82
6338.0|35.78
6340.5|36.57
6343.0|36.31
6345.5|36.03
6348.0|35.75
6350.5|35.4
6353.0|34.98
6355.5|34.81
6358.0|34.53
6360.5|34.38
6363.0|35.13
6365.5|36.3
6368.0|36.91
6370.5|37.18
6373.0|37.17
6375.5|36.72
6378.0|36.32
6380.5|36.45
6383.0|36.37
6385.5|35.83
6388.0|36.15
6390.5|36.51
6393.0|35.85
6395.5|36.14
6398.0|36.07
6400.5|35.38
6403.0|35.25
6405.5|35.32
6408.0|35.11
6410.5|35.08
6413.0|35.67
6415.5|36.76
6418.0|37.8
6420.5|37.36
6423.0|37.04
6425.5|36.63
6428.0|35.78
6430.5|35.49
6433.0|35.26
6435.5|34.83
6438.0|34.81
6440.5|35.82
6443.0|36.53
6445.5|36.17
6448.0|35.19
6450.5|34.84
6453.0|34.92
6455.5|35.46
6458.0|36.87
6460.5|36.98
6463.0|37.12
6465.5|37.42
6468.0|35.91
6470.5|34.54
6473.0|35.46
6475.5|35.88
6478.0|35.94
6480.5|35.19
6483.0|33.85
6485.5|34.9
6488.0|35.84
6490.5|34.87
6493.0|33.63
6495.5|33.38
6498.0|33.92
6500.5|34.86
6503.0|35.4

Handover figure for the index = 1.1 angstroms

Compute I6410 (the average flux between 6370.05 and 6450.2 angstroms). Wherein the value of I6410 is 36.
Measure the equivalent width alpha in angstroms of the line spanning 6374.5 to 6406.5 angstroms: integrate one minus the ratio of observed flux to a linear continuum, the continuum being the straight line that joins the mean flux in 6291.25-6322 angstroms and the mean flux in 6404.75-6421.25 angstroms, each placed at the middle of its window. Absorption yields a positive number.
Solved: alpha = 0.14 angstroms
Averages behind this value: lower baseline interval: 36.3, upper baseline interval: 36.1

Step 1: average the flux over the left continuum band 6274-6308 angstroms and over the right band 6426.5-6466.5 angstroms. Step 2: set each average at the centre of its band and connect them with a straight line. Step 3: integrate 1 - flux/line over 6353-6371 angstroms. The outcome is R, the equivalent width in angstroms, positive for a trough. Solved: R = 0.52 angstroms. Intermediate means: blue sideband 37.2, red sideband 35.8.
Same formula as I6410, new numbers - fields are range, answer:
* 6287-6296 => 37.8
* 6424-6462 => 35.7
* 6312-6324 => 35.7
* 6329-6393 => 35.9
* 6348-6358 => 35.1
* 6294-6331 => 36.4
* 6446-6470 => 36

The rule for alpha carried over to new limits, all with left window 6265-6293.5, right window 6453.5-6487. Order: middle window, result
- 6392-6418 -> 0.4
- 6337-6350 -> 0.3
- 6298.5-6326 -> 0.8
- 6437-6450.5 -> 0.1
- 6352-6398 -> 0.8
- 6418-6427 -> -0.2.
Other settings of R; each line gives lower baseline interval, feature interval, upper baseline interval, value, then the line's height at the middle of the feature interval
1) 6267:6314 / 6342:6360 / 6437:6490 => 0.6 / 36.6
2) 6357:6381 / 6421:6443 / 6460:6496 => -0.1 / 35.7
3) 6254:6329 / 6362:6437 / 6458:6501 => -0.3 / 36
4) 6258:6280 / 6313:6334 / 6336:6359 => 0.0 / 36.2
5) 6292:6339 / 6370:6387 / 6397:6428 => -0.2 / 36.2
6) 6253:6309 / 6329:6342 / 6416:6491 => 0.3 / 36.7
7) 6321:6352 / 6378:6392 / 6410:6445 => -0.1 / 36.1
